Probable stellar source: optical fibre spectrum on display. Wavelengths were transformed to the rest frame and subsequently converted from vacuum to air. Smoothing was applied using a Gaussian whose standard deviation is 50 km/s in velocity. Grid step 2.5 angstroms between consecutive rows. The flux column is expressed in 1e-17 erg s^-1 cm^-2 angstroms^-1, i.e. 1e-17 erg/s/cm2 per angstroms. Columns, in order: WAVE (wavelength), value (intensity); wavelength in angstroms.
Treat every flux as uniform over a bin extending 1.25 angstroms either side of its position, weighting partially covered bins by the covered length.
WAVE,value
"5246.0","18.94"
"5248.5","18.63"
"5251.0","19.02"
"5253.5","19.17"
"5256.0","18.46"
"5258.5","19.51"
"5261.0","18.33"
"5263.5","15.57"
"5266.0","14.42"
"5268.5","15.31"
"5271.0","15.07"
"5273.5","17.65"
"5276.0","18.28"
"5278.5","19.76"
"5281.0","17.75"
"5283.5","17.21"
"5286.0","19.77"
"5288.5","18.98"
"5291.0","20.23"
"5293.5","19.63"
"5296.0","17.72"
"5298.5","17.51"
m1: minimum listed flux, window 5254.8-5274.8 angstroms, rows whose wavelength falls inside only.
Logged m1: 14.42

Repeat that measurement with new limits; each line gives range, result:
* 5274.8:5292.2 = 17.21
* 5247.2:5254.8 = 18.63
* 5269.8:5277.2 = 15.07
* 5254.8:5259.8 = 18.46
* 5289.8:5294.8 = 19.63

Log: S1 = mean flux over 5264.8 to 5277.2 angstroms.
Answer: 16.1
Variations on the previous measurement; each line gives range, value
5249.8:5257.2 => 18.9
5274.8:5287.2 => 18.6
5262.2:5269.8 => 15.1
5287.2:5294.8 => 19.6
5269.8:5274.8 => 16.4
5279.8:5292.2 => 18.8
